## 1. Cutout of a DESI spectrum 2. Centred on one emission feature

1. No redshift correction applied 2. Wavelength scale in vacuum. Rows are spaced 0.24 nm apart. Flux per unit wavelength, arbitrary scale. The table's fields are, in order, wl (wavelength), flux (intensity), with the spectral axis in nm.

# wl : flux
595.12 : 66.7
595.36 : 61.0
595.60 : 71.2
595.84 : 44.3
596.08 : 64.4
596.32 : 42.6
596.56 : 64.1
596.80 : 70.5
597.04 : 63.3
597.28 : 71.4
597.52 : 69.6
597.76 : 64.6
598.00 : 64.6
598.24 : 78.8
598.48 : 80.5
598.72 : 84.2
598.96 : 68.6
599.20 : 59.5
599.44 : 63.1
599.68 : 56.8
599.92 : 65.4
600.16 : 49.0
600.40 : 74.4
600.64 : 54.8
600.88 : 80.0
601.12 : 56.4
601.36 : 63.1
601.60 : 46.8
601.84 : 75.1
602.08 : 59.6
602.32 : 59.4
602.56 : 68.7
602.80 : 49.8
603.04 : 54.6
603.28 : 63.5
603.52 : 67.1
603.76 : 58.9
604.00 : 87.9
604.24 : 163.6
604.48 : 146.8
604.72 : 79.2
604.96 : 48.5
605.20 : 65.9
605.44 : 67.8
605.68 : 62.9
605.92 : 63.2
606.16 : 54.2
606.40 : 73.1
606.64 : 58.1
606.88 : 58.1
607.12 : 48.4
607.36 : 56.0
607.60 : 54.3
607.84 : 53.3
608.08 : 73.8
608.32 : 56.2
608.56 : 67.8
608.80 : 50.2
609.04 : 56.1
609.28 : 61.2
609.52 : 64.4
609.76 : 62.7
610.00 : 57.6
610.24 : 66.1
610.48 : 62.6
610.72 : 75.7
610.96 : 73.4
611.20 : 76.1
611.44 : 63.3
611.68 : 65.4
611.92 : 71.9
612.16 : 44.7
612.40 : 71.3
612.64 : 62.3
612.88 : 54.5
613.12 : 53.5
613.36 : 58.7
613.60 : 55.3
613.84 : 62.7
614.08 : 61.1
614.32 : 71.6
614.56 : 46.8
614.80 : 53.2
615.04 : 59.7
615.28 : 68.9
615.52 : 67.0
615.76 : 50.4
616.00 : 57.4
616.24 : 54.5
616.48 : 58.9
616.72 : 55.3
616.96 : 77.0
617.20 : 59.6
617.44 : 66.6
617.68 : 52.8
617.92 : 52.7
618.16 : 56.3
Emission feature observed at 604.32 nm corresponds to [O III] 5007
